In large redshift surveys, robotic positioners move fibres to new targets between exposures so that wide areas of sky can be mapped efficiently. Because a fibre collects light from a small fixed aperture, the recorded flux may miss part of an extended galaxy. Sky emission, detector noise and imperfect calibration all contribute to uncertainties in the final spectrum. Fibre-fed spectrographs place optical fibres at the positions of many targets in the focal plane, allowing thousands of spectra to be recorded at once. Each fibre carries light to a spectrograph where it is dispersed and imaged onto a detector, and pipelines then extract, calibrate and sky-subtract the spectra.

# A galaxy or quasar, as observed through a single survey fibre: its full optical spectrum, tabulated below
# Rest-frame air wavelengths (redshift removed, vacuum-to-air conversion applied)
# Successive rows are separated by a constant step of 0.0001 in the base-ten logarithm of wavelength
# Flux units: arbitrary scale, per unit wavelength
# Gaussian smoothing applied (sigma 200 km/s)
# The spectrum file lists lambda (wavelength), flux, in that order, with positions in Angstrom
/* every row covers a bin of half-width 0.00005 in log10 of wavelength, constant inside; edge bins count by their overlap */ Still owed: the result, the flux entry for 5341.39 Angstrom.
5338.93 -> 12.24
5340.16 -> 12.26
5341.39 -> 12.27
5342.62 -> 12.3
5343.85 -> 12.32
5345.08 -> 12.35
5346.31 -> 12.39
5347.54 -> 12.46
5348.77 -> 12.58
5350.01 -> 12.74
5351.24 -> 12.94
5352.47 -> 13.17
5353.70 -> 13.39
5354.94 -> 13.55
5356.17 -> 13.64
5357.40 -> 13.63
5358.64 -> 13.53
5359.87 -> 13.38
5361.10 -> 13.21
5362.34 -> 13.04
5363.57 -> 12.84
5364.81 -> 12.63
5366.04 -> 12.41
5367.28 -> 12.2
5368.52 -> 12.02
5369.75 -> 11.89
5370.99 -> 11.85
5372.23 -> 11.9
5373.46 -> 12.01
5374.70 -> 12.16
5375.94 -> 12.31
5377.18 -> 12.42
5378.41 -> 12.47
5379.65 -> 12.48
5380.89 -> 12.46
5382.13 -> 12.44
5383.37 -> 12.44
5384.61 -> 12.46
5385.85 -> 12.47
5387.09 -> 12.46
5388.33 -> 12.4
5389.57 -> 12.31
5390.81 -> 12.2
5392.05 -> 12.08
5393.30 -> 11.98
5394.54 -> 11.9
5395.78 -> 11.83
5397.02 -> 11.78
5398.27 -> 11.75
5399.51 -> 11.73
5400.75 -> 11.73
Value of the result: 12.27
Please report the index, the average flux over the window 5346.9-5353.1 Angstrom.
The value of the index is 12.8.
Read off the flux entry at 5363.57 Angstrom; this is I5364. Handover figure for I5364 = 12.84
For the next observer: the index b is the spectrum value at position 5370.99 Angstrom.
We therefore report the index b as 11.85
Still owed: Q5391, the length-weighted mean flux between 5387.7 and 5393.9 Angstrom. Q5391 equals 12.2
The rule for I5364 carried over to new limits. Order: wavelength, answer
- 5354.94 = 13.55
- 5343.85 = 12.32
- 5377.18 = 12.42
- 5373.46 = 12.01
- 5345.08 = 12.35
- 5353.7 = 13.39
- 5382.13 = 12.44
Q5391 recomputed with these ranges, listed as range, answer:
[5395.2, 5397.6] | 11.8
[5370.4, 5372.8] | 11.9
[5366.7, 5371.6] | 12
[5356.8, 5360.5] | 13.5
